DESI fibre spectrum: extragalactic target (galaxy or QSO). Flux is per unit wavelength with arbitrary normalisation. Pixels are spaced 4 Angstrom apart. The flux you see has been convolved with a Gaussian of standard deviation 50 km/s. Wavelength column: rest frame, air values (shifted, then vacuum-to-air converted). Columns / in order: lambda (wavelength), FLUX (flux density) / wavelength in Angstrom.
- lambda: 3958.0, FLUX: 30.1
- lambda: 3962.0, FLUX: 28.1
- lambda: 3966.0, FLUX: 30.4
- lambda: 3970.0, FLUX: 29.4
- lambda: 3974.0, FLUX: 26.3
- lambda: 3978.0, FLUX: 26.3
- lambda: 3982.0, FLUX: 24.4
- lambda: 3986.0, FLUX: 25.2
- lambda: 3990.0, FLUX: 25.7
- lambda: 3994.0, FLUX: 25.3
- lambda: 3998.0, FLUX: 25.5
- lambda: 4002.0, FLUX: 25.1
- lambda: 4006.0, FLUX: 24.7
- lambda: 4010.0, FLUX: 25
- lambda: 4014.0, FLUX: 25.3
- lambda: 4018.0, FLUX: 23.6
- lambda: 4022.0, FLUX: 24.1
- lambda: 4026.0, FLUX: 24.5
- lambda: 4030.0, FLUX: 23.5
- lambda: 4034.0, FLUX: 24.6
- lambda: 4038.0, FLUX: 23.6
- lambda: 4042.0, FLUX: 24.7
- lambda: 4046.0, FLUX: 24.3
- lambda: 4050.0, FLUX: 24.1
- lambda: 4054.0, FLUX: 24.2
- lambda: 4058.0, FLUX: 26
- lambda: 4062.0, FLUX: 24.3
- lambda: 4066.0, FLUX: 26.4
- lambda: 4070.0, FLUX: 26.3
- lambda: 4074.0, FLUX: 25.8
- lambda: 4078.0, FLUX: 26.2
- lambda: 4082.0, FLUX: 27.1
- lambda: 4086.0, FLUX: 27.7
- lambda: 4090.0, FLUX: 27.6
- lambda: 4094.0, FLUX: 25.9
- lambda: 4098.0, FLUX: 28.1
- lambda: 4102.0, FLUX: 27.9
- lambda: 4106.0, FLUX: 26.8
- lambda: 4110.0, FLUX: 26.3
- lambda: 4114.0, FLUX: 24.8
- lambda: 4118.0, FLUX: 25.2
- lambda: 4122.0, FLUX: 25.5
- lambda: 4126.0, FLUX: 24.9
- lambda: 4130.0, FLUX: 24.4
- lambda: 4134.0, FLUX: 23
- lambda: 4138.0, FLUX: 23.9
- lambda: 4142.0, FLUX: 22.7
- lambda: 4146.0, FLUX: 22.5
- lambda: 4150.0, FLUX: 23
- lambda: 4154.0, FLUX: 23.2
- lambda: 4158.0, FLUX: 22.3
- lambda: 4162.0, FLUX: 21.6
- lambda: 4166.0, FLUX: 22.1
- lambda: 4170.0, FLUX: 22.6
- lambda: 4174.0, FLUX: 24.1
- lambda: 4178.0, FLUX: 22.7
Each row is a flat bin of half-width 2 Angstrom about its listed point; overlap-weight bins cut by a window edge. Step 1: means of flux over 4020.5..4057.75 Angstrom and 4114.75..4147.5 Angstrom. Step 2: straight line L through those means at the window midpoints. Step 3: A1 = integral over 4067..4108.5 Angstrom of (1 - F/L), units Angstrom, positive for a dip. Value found -4.74 Angstrom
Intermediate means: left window 24.3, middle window 26.9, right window 24.1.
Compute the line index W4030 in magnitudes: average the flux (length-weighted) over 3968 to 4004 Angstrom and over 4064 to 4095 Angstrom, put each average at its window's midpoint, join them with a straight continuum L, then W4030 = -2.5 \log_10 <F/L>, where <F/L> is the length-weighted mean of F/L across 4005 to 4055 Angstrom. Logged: 0.08 mag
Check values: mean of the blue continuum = 25.9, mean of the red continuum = 26.6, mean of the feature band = 24.3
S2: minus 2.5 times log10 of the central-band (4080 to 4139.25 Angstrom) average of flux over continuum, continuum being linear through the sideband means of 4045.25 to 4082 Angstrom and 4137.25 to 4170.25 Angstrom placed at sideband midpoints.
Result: -0.09 mag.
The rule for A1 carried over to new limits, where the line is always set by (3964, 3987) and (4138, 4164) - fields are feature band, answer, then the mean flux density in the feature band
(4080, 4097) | -2.04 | 27.1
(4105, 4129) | -2.01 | 25.5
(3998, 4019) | 1.11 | 24.9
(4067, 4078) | -0.66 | 26.1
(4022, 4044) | 1.25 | 24.2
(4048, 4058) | 0.24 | 24.5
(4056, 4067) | -0.26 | 25.5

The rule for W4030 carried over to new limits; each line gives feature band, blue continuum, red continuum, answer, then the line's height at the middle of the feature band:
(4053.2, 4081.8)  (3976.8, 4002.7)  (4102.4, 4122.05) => 0.00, 25.7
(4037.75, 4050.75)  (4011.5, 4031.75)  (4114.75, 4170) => -0.01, 24.1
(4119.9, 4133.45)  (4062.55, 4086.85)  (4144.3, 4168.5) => -0.04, 23.9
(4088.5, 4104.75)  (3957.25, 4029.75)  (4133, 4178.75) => -0.14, 23.9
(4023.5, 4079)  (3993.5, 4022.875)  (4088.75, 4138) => 0.02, 25.2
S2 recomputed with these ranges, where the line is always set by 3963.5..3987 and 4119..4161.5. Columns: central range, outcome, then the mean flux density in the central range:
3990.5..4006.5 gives 0.057 mag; 25.2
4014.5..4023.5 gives 0.090 mag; 24.1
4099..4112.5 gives -0.116 mag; 27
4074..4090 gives -0.090 mag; 26.9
